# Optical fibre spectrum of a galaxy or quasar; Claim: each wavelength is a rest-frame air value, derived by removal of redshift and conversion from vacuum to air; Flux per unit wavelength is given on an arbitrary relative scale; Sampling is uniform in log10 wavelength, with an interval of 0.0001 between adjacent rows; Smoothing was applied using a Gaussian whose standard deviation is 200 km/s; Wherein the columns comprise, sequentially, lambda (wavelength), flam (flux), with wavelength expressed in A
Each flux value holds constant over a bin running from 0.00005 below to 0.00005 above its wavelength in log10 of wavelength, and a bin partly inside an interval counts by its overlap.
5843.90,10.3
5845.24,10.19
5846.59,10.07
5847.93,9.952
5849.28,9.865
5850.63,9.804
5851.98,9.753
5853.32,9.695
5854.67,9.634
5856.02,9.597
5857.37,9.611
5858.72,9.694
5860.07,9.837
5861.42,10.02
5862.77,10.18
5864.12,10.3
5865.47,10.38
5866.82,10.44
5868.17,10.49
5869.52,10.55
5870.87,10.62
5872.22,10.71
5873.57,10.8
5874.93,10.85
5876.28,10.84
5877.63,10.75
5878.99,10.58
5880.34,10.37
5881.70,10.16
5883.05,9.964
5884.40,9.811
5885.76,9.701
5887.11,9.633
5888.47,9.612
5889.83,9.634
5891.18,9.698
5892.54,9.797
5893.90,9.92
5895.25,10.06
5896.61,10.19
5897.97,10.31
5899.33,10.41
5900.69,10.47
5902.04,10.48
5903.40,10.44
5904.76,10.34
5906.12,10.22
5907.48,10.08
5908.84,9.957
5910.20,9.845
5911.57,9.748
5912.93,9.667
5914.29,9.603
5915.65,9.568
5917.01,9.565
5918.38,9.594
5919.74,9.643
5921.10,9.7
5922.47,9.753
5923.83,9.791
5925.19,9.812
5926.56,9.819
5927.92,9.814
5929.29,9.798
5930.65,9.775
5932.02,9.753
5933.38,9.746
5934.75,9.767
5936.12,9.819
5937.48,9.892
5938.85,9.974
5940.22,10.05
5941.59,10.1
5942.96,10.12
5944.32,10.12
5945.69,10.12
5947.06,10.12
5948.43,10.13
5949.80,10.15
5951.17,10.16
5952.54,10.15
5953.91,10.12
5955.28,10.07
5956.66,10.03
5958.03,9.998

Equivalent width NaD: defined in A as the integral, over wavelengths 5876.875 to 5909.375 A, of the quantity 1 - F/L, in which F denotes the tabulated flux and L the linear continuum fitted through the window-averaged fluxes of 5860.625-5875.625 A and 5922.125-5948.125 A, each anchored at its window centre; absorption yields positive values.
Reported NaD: 0.5 A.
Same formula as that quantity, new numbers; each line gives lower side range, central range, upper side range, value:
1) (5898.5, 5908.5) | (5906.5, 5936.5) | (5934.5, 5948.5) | 1.27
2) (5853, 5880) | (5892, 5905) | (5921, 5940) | -0.25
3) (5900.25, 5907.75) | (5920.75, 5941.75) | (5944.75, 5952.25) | 0.80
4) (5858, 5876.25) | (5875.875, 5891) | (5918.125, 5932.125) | 0.22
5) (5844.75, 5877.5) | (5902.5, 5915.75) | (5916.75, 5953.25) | 0.03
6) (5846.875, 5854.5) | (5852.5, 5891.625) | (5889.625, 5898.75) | -1.00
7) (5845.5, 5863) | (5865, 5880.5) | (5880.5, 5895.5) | -1.26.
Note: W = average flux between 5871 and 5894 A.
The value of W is 10.2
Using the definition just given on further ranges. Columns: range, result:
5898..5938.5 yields 9.9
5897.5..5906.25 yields 10.4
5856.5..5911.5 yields 10.2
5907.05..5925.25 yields 9.73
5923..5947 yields 9.91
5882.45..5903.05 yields 9.99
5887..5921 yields 9.94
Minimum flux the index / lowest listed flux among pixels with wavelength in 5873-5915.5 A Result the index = 9.603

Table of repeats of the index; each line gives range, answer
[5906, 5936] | 9.565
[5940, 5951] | 10.05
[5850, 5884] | 9.597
